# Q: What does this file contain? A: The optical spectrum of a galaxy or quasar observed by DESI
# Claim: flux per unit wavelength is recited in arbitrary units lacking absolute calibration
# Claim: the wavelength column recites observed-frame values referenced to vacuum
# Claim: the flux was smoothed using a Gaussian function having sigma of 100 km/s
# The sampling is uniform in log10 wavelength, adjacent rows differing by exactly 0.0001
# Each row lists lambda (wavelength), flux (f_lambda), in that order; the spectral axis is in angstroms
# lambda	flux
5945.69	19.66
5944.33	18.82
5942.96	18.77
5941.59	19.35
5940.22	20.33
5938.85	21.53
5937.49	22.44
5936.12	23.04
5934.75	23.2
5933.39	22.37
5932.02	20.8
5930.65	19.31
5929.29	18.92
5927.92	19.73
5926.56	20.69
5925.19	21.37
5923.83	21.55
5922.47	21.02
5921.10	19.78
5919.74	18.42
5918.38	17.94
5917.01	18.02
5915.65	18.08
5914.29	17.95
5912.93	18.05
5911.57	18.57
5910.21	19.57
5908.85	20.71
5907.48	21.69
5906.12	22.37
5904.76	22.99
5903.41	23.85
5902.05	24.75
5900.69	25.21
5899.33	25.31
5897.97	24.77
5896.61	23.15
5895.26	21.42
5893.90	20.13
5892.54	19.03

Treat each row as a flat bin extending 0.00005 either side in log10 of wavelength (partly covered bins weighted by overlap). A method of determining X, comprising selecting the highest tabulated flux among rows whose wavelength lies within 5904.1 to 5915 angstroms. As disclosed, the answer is 22.99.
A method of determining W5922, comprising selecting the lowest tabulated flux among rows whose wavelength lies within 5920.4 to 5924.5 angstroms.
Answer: 19.78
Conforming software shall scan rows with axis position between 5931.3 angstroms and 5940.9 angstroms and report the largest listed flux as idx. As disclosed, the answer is 23.2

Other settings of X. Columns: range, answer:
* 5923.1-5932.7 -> 21.55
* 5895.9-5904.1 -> 25.31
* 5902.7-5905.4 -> 23.85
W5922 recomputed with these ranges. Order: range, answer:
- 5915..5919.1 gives 17.94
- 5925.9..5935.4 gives 18.92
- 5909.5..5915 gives 17.95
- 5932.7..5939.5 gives 21.53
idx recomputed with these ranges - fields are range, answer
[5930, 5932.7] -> 20.8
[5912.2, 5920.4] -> 18.42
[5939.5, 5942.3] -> 20.33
